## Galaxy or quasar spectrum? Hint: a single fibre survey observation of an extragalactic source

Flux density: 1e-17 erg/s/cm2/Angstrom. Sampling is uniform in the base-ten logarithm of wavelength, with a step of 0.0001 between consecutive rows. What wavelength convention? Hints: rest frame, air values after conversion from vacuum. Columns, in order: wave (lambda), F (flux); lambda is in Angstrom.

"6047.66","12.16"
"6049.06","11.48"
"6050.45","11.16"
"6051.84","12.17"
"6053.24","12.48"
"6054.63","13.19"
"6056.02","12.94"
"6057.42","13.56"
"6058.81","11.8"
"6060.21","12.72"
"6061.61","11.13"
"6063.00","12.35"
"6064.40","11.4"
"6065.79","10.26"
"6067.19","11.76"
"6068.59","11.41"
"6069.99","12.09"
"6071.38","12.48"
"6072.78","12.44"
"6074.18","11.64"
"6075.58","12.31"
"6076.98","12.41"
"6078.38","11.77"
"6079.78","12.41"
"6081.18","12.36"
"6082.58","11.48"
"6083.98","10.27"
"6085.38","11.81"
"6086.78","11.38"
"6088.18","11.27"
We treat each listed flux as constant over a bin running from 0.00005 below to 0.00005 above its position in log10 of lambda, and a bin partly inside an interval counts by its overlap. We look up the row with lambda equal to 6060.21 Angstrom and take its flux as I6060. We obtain 12.72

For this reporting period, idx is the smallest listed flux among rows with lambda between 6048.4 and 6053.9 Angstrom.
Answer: 11.16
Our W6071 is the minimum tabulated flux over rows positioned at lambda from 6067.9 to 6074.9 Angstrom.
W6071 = 11.41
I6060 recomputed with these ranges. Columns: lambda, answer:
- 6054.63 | 13.19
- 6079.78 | 12.41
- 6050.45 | 11.16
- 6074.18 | 11.64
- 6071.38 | 12.48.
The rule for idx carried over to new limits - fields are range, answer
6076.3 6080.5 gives 11.77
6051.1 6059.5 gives 11.8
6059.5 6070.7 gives 10.26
